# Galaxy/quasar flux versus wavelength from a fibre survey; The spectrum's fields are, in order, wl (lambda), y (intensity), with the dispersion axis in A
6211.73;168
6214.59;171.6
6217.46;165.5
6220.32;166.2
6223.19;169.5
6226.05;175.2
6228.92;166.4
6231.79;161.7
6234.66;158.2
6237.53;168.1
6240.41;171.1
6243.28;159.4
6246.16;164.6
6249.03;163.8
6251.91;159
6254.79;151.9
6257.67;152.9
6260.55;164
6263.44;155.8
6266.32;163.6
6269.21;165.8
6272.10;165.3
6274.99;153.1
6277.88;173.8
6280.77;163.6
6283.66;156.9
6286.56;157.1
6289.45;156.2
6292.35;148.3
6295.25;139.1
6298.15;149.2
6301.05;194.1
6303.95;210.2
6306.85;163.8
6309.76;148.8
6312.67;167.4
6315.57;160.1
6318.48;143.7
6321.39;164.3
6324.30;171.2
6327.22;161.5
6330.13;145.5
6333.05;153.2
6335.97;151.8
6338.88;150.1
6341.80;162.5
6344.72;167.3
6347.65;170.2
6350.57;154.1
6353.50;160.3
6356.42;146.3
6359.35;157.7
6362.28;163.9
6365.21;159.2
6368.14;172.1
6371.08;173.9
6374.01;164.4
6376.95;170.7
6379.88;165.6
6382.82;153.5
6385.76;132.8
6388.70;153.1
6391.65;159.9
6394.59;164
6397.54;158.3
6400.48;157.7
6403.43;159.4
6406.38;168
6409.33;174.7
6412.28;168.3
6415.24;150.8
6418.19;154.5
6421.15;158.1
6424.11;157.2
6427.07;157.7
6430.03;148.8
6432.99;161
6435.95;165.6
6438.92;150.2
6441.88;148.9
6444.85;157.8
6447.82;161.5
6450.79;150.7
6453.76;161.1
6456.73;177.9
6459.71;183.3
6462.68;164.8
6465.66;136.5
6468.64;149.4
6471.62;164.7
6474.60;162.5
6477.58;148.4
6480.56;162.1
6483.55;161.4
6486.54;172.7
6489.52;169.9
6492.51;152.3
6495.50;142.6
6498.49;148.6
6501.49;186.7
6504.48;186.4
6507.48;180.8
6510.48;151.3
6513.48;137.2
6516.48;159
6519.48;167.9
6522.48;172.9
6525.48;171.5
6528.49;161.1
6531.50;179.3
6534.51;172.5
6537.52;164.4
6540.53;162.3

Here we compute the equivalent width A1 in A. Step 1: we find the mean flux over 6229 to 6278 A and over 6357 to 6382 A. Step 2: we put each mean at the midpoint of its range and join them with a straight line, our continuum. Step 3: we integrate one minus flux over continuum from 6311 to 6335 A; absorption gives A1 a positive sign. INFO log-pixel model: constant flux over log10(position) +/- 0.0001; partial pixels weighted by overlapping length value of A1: 0.8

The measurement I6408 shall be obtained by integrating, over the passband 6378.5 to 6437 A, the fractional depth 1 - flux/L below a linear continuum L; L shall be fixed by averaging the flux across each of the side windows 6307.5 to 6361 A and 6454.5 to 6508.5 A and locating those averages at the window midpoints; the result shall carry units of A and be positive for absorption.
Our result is 0.8 A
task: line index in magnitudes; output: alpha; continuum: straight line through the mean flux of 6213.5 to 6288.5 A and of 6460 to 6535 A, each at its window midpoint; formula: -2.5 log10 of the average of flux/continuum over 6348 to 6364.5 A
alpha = 0.04 mag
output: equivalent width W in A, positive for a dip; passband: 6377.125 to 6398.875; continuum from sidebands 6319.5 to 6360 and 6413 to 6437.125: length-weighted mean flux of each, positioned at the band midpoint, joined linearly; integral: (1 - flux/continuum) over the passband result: 0.17 A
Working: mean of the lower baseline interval 158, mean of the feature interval 156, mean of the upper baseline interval 157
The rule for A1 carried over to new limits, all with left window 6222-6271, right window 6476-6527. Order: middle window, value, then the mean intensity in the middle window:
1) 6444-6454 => 0.3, 157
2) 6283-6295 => 0.7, 153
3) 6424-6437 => 0.4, 158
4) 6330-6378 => 0.7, 160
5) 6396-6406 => 0.2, 160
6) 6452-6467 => -0.2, 165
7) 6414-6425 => 0.5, 155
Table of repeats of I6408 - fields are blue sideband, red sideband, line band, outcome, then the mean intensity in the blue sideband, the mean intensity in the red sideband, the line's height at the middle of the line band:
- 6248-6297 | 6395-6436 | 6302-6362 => -0.75 A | 158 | 160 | 159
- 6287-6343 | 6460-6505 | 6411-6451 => 0.96 A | 160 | 161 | 160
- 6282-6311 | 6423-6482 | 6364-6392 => -0.02 A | 162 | 159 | 160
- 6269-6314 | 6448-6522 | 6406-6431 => 0.40 A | 163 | 162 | 162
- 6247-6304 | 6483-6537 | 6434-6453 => 0.92 A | 161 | 165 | 164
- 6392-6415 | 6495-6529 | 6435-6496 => 1.70 A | 163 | 165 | 164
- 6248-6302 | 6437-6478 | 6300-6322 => -1.32 A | 159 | 159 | 159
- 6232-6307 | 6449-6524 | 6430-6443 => 0.52 A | 163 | 162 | 162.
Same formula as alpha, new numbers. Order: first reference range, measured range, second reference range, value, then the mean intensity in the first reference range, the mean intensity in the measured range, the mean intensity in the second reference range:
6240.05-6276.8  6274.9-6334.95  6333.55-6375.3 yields 0.00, 161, 161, 161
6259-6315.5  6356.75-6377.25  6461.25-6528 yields -0.02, 163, 165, 161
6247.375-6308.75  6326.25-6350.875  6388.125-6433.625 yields 0.02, 162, 157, 160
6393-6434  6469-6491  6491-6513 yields 0.00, 160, 162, 163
